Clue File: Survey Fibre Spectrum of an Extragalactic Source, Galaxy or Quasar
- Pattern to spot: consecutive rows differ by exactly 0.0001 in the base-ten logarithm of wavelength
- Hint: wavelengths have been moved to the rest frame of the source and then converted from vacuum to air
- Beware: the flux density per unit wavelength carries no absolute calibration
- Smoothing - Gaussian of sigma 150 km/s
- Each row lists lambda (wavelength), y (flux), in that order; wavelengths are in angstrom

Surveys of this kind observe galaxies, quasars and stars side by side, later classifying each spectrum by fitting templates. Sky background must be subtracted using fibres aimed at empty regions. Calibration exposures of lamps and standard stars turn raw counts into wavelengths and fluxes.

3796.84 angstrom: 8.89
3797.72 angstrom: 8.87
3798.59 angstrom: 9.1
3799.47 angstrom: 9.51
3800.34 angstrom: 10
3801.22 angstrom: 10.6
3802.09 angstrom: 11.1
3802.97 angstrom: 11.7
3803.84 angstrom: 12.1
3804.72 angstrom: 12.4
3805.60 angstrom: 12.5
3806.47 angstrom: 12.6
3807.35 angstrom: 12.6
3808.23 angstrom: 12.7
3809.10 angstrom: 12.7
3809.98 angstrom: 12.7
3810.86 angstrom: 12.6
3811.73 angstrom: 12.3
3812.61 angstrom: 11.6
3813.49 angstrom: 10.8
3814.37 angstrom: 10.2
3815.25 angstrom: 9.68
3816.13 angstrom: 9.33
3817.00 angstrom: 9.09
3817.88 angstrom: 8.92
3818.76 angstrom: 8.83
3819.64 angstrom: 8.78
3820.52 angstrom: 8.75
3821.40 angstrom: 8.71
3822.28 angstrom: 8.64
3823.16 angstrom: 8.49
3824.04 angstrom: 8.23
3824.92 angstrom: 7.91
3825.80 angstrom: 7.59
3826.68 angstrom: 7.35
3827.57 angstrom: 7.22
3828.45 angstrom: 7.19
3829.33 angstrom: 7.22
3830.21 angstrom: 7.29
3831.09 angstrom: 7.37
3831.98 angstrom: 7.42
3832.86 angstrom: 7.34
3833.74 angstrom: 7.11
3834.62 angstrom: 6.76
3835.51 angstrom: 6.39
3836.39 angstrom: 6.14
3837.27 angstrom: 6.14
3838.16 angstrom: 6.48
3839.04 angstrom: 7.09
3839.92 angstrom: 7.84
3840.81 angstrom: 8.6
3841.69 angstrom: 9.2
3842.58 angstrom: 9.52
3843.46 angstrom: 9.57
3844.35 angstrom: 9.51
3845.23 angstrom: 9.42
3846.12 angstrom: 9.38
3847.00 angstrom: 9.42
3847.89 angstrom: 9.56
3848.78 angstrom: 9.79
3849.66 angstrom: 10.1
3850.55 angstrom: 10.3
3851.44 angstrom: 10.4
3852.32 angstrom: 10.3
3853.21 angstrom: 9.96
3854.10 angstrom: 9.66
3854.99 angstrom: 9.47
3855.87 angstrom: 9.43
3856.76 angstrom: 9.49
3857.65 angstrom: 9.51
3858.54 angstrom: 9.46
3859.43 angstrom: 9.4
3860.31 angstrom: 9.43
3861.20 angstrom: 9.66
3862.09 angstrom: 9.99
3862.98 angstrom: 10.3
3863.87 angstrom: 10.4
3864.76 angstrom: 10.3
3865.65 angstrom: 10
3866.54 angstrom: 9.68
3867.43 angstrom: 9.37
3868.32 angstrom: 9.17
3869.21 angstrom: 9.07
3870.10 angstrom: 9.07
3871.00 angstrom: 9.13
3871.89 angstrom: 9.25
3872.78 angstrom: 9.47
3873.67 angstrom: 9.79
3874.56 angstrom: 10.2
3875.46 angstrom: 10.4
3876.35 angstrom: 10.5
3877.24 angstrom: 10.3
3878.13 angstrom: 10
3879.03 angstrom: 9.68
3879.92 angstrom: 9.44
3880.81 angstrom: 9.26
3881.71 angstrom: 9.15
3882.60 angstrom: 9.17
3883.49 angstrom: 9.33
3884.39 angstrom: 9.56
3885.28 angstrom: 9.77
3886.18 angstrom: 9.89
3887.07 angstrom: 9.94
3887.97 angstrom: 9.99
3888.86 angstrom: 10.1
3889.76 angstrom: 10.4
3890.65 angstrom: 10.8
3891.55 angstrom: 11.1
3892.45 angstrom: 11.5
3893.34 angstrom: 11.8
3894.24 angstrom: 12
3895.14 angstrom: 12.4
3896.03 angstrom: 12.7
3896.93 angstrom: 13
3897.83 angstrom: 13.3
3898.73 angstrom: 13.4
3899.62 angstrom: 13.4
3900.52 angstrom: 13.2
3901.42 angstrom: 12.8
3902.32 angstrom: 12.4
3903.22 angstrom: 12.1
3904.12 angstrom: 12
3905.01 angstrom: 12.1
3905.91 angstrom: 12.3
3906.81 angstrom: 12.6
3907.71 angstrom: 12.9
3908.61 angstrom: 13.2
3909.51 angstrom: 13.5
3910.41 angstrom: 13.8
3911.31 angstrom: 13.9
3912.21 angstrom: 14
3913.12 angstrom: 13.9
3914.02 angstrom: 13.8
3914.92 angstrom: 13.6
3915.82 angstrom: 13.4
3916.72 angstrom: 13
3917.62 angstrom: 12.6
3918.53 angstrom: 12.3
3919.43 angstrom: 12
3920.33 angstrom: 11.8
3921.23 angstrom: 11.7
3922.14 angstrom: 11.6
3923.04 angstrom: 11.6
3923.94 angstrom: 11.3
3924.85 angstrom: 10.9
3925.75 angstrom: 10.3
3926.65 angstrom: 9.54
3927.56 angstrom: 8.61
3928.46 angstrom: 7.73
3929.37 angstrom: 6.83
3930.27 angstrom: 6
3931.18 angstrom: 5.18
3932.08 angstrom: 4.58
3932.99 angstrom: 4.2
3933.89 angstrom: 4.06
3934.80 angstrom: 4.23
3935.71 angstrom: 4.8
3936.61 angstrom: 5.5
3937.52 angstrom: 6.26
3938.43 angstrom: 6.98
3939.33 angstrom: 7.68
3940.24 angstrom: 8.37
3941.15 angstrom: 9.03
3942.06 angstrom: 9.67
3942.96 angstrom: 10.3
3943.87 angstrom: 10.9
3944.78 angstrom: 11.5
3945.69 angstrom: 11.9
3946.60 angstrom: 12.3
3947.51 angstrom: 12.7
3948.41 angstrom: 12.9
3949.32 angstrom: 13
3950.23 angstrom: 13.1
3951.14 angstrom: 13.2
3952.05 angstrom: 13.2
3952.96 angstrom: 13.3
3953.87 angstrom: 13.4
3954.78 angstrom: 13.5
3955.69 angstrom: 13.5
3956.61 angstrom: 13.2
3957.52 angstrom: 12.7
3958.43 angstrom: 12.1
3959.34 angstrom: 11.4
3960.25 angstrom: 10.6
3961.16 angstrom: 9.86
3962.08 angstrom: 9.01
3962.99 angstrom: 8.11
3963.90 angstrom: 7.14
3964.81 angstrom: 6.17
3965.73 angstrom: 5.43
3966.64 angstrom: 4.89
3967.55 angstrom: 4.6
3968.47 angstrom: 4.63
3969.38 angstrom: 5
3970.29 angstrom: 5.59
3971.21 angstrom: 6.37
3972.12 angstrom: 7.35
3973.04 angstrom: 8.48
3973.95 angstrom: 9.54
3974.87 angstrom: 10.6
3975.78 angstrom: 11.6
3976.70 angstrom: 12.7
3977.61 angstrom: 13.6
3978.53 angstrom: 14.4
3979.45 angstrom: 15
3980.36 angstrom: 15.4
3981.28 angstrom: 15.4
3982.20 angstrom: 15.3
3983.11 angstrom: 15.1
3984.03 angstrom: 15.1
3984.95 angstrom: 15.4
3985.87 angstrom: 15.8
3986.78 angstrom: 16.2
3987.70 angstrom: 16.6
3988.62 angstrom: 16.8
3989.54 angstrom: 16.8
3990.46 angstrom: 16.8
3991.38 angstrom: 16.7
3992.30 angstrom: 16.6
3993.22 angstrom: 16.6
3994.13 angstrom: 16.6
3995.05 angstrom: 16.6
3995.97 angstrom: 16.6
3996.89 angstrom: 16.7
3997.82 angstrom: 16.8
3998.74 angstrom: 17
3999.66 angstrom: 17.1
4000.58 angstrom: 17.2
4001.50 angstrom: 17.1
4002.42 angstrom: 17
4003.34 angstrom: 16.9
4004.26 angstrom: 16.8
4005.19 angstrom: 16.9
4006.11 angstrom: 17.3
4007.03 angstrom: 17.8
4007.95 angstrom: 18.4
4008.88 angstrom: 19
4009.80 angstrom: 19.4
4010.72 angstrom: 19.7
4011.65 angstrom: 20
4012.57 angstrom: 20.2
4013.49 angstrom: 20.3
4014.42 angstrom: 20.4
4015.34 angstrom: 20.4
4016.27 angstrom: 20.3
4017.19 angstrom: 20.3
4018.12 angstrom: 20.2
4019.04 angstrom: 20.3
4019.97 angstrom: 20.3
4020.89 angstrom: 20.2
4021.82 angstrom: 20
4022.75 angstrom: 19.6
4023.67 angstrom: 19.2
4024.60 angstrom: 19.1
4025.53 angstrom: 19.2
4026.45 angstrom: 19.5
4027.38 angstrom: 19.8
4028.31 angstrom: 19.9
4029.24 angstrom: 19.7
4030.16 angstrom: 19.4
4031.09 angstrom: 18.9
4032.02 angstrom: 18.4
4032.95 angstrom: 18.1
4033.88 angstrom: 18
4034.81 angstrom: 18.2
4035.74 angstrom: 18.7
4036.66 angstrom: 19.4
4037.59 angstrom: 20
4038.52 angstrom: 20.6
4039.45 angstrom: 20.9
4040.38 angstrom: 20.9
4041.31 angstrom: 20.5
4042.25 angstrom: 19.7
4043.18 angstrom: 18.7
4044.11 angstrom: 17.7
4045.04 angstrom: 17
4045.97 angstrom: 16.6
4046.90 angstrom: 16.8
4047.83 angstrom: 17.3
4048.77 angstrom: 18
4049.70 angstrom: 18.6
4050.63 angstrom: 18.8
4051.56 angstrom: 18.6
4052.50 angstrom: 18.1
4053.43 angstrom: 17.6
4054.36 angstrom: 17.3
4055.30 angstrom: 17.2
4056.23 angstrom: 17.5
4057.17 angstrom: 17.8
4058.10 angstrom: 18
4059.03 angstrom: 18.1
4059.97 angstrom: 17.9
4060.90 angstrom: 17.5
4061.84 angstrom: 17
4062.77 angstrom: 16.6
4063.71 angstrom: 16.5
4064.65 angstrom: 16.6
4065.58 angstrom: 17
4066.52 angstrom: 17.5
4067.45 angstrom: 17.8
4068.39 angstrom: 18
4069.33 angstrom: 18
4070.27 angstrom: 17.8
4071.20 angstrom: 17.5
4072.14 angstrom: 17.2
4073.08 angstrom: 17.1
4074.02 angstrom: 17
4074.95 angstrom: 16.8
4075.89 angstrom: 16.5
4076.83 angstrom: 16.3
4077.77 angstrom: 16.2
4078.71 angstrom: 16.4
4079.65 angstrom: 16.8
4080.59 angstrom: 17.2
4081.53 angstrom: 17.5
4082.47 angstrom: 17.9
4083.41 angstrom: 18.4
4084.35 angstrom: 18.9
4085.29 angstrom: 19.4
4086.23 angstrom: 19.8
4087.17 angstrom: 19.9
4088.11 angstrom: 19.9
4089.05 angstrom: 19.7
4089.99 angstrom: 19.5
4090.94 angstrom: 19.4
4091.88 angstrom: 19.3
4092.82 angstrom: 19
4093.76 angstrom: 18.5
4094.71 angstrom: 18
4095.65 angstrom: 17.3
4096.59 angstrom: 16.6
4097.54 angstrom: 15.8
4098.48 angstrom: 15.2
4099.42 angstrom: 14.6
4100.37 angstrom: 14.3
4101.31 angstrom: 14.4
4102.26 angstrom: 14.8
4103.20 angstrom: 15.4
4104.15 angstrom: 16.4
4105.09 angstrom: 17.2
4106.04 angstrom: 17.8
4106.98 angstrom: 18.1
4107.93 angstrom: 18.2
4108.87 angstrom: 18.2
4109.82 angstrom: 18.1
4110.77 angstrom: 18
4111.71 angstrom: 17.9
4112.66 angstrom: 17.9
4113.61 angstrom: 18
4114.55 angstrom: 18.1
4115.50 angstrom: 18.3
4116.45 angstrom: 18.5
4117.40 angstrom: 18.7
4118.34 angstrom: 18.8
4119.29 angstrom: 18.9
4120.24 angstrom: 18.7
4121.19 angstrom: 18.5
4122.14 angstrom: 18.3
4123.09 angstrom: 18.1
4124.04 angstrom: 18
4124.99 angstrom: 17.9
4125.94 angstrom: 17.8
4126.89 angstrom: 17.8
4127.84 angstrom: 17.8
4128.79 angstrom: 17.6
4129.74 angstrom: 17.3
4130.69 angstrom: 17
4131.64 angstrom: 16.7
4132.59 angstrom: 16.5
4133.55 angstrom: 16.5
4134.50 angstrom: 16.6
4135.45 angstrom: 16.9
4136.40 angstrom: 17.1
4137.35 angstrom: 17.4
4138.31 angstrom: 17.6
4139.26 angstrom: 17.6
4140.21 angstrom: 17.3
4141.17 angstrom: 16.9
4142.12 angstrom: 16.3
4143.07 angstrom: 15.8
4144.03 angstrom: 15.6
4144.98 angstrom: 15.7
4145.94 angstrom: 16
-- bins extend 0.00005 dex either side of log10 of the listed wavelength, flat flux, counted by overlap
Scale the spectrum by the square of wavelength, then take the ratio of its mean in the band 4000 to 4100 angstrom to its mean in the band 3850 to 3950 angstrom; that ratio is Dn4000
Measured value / 1.90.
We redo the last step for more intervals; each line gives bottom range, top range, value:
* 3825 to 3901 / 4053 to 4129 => 2.07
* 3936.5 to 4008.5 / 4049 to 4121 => 1.47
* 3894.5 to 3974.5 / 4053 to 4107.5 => 1.81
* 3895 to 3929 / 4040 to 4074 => 1.55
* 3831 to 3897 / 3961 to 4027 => 1.71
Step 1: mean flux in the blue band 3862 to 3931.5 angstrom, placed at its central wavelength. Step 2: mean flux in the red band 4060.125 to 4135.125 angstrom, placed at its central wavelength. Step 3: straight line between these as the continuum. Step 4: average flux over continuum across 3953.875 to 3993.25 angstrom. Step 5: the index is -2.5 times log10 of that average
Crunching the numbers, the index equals 0.15 mag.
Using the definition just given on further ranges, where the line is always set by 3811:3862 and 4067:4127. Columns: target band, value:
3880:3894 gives 0.04 mag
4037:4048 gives -0.19 mag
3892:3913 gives -0.16 mag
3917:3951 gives 0.28 mag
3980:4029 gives -0.23 mag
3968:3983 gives 0.25 mag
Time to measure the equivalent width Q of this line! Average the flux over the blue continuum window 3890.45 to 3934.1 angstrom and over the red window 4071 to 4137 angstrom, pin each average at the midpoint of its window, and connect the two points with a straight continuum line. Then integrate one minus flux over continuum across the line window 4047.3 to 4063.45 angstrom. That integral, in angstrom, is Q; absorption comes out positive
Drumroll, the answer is -1.7 angstrom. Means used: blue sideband 11.4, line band 17.7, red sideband 17.6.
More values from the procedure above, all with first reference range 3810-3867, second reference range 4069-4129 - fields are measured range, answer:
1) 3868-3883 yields 0.93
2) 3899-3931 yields -0.97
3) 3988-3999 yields -1.97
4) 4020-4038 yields -4.58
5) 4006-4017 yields -3.54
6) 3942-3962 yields 0.94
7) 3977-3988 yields -1.13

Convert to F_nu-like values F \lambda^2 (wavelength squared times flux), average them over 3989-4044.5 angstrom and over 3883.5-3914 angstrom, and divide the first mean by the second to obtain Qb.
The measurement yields 1.6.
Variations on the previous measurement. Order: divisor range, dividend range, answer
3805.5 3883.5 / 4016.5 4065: 2.21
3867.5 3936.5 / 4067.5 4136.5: 1.84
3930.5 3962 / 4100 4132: 1.92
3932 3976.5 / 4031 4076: 2.05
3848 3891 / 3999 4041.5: 2.12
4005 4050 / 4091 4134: 0.95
